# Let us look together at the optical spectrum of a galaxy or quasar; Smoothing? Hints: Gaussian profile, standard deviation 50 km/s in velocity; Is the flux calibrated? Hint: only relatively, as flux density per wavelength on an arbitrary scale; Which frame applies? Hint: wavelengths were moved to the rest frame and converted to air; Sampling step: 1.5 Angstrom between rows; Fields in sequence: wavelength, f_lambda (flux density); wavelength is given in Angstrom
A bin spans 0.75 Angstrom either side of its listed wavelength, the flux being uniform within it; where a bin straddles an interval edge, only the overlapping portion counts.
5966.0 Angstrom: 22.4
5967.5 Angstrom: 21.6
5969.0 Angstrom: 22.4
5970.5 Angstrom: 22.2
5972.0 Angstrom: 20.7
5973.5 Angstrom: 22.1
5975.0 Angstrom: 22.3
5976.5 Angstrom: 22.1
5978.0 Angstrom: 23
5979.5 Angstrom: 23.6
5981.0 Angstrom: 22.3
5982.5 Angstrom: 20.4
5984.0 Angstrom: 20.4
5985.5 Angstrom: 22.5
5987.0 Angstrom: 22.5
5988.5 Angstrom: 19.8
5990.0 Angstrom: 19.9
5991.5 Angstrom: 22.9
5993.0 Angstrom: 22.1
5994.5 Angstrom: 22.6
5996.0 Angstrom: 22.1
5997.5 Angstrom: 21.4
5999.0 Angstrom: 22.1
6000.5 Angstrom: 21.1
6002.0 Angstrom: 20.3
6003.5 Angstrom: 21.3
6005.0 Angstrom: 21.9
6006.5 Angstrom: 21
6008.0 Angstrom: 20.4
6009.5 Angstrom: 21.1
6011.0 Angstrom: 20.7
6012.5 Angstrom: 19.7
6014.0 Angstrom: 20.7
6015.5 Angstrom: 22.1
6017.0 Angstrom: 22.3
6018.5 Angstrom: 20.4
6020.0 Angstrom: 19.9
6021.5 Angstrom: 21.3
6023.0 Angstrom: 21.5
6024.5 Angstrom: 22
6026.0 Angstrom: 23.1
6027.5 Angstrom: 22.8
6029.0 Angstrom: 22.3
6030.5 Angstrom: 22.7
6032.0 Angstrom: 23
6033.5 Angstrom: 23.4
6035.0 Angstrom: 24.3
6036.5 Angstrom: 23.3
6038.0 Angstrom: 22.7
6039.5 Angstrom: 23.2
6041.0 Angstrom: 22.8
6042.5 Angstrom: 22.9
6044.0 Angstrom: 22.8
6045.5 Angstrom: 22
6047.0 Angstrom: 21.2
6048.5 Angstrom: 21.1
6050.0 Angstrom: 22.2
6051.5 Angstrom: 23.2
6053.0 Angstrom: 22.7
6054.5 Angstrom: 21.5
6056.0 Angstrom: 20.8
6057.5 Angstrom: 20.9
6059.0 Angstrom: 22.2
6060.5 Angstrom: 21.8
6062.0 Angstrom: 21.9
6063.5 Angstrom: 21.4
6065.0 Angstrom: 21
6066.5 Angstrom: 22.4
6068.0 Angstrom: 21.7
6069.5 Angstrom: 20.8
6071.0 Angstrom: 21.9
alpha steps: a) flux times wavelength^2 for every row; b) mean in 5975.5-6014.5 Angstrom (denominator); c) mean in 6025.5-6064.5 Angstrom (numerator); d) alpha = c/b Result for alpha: 1.06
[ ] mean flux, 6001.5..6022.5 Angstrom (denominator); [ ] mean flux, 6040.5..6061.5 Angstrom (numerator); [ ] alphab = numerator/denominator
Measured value 1.05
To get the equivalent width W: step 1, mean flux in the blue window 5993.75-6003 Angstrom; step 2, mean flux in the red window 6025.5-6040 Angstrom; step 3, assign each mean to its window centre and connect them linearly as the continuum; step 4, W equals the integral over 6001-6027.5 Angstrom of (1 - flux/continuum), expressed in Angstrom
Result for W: 1.3 Angstrom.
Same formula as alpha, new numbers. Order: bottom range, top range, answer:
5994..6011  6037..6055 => 1.06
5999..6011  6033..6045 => 1.11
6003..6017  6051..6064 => 1.05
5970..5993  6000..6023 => 0.97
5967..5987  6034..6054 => 1.05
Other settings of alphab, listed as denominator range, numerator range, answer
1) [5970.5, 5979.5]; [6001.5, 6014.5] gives 0.94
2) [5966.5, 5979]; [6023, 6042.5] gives 1.04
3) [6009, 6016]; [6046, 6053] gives 1.06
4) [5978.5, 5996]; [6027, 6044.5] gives 1.06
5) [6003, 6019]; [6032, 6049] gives 1.08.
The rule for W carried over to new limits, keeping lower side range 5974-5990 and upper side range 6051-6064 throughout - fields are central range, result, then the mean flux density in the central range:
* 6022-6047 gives -1.1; 22.7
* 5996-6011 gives 0.4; 21.2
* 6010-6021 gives 0.5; 20.8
